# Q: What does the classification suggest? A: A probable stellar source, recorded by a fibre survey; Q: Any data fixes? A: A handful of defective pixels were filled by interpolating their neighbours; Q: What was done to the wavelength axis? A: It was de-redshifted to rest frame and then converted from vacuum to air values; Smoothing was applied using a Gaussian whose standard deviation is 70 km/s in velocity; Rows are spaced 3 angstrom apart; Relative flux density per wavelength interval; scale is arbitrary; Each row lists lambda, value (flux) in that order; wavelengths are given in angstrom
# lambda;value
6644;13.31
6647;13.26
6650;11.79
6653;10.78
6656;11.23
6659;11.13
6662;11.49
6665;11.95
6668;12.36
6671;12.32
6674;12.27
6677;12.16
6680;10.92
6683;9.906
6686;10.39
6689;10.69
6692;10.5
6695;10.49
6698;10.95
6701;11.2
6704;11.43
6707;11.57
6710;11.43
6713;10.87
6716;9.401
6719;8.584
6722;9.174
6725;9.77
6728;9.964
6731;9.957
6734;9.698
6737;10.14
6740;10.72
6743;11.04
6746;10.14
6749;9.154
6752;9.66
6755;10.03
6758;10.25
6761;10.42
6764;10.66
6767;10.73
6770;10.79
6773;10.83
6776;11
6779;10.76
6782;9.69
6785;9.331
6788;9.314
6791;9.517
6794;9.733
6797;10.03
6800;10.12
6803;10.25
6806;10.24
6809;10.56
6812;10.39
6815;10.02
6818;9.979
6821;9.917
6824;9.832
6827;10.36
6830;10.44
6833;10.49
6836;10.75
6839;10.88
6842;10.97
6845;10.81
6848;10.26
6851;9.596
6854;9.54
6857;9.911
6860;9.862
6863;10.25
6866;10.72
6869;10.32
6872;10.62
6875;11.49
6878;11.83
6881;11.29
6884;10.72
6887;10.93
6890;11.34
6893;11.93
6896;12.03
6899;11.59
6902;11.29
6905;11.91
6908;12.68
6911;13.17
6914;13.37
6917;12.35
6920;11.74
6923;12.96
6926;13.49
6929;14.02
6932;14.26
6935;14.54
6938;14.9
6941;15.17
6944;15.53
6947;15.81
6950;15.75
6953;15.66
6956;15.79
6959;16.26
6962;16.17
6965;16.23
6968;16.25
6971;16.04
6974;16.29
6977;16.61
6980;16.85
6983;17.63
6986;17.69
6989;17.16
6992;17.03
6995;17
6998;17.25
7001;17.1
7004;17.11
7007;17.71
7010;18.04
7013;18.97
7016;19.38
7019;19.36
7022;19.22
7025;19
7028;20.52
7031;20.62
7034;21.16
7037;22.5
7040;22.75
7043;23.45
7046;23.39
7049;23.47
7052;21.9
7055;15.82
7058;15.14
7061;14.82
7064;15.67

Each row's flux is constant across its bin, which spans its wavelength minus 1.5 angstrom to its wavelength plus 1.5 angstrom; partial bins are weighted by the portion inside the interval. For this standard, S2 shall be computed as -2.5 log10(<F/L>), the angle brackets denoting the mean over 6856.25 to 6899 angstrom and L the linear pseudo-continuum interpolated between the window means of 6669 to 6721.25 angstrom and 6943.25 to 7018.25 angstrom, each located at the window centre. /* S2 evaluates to 0.318 mag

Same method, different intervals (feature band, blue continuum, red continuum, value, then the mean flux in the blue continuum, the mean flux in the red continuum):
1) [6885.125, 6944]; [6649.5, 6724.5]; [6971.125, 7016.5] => 0.22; 11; 17.4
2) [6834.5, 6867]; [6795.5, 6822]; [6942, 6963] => 0.15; 10.2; 15.8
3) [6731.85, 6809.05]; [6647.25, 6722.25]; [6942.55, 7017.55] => 0.24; 11.1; 16.9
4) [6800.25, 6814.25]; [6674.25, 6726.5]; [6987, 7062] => 0.29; 10.6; 19.2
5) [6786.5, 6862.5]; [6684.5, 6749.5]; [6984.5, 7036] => 0.30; 10.3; 18.5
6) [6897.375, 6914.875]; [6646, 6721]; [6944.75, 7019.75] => 0.25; 11.1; 17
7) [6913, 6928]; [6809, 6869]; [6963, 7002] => 0.10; 10.3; 16.8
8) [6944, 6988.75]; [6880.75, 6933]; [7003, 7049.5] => 0.00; 12.3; 20.4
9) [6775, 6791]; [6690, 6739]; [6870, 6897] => 0.08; 10.3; 11.3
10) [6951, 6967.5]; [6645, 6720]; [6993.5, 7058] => 0.13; 11.2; 19.7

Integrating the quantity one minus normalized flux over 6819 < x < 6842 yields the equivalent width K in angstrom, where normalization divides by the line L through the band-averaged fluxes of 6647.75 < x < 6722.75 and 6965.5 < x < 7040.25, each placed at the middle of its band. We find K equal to 6.31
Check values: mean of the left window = 11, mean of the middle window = 10.4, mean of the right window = 18.3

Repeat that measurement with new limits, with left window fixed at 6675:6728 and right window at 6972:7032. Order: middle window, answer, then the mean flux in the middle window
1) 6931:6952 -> 1.7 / 15.2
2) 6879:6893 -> 3.6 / 11.2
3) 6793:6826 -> 7.8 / 10.1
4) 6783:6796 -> 3.3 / 9.5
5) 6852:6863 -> 3.5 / 9.83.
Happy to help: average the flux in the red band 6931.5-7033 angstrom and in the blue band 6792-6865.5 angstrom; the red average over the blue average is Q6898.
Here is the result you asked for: 1.7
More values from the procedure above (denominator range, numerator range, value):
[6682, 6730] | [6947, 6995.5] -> 1.59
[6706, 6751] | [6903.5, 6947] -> 1.35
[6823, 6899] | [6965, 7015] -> 1.60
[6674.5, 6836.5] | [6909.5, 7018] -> 1.54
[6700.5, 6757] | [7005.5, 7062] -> 1.95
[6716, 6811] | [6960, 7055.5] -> 1.86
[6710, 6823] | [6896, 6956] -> 1.36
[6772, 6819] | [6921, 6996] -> 1.56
